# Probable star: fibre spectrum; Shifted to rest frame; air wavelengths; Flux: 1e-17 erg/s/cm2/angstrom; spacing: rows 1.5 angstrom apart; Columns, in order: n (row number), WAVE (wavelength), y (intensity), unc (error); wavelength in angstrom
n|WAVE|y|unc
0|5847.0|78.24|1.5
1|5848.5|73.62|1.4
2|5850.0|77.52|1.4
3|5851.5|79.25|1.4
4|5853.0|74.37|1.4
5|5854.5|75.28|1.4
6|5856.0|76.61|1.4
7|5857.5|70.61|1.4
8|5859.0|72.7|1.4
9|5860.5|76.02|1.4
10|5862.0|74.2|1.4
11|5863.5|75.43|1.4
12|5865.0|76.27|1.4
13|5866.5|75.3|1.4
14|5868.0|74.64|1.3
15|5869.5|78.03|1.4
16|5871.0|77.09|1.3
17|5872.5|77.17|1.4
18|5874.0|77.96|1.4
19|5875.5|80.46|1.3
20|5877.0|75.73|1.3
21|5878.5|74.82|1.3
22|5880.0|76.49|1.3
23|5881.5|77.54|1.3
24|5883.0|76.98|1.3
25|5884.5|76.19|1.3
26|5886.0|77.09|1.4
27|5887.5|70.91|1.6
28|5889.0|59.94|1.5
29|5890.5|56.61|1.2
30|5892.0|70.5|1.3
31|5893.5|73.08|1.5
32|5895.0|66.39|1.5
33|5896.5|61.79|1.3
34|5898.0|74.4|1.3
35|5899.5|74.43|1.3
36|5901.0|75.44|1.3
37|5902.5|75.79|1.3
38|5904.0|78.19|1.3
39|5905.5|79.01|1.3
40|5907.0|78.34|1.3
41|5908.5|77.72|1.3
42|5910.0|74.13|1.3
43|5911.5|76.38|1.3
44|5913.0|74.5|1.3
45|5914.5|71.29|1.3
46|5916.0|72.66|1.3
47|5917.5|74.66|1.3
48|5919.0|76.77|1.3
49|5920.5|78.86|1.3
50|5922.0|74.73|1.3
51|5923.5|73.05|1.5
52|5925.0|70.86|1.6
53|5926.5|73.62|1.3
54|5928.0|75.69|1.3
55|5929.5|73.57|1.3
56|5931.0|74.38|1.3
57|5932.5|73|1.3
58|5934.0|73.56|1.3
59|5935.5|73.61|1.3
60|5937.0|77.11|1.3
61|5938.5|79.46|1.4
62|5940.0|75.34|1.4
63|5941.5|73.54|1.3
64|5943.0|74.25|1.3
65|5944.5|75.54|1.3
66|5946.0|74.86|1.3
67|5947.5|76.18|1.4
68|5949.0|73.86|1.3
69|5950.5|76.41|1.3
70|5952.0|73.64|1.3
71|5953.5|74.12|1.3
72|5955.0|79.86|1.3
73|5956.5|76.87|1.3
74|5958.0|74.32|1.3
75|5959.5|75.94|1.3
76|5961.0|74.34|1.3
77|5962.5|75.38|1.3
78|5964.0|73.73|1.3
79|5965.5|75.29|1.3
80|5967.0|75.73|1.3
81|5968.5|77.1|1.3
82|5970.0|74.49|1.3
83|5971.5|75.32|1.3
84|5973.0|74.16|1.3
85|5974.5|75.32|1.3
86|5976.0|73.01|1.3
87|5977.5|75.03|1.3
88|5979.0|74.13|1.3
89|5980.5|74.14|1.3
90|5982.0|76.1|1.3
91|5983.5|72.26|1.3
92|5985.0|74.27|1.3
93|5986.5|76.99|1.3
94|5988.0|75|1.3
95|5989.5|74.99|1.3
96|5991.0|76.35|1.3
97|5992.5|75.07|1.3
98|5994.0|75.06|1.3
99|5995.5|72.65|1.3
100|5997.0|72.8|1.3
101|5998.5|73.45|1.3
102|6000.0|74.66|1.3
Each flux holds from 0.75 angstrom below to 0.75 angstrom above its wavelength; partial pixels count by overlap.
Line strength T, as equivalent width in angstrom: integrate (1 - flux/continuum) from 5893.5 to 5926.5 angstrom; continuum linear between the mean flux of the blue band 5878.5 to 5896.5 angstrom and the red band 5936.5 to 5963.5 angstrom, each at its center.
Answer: -0.8 angstrom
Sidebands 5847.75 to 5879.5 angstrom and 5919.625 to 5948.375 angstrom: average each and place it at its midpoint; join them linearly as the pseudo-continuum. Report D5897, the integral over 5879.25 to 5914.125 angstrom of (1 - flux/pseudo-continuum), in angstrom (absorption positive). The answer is 1.0 angstrom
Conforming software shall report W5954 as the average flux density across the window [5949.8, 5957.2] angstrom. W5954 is 76.2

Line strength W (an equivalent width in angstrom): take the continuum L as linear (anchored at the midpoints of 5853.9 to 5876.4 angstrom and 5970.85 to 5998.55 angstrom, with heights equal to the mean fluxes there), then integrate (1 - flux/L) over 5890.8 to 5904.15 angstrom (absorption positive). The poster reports 0.7 angstrom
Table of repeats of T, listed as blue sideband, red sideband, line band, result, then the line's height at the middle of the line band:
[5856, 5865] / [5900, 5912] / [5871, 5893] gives 0.54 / 75.5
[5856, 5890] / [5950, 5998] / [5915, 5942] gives 0.11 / 75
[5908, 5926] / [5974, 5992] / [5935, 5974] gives -0.37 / 74.7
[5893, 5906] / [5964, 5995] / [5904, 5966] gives -1.07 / 73.9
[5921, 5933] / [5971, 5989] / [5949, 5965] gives -0.25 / 74.2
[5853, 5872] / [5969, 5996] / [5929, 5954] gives 0.00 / 74.9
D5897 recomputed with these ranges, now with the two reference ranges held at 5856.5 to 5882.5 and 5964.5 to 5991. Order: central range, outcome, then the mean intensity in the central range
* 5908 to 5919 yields 0.1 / 74.6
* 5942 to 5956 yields 0.0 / 75.4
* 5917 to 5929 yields 0.1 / 74.8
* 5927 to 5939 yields 0.1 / 74.9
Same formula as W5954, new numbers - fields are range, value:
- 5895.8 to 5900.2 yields 70.3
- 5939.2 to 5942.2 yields 74.5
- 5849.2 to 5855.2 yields 76.6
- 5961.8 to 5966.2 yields 74.8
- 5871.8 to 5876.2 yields 78.5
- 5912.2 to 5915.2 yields 73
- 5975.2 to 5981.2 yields 74.1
